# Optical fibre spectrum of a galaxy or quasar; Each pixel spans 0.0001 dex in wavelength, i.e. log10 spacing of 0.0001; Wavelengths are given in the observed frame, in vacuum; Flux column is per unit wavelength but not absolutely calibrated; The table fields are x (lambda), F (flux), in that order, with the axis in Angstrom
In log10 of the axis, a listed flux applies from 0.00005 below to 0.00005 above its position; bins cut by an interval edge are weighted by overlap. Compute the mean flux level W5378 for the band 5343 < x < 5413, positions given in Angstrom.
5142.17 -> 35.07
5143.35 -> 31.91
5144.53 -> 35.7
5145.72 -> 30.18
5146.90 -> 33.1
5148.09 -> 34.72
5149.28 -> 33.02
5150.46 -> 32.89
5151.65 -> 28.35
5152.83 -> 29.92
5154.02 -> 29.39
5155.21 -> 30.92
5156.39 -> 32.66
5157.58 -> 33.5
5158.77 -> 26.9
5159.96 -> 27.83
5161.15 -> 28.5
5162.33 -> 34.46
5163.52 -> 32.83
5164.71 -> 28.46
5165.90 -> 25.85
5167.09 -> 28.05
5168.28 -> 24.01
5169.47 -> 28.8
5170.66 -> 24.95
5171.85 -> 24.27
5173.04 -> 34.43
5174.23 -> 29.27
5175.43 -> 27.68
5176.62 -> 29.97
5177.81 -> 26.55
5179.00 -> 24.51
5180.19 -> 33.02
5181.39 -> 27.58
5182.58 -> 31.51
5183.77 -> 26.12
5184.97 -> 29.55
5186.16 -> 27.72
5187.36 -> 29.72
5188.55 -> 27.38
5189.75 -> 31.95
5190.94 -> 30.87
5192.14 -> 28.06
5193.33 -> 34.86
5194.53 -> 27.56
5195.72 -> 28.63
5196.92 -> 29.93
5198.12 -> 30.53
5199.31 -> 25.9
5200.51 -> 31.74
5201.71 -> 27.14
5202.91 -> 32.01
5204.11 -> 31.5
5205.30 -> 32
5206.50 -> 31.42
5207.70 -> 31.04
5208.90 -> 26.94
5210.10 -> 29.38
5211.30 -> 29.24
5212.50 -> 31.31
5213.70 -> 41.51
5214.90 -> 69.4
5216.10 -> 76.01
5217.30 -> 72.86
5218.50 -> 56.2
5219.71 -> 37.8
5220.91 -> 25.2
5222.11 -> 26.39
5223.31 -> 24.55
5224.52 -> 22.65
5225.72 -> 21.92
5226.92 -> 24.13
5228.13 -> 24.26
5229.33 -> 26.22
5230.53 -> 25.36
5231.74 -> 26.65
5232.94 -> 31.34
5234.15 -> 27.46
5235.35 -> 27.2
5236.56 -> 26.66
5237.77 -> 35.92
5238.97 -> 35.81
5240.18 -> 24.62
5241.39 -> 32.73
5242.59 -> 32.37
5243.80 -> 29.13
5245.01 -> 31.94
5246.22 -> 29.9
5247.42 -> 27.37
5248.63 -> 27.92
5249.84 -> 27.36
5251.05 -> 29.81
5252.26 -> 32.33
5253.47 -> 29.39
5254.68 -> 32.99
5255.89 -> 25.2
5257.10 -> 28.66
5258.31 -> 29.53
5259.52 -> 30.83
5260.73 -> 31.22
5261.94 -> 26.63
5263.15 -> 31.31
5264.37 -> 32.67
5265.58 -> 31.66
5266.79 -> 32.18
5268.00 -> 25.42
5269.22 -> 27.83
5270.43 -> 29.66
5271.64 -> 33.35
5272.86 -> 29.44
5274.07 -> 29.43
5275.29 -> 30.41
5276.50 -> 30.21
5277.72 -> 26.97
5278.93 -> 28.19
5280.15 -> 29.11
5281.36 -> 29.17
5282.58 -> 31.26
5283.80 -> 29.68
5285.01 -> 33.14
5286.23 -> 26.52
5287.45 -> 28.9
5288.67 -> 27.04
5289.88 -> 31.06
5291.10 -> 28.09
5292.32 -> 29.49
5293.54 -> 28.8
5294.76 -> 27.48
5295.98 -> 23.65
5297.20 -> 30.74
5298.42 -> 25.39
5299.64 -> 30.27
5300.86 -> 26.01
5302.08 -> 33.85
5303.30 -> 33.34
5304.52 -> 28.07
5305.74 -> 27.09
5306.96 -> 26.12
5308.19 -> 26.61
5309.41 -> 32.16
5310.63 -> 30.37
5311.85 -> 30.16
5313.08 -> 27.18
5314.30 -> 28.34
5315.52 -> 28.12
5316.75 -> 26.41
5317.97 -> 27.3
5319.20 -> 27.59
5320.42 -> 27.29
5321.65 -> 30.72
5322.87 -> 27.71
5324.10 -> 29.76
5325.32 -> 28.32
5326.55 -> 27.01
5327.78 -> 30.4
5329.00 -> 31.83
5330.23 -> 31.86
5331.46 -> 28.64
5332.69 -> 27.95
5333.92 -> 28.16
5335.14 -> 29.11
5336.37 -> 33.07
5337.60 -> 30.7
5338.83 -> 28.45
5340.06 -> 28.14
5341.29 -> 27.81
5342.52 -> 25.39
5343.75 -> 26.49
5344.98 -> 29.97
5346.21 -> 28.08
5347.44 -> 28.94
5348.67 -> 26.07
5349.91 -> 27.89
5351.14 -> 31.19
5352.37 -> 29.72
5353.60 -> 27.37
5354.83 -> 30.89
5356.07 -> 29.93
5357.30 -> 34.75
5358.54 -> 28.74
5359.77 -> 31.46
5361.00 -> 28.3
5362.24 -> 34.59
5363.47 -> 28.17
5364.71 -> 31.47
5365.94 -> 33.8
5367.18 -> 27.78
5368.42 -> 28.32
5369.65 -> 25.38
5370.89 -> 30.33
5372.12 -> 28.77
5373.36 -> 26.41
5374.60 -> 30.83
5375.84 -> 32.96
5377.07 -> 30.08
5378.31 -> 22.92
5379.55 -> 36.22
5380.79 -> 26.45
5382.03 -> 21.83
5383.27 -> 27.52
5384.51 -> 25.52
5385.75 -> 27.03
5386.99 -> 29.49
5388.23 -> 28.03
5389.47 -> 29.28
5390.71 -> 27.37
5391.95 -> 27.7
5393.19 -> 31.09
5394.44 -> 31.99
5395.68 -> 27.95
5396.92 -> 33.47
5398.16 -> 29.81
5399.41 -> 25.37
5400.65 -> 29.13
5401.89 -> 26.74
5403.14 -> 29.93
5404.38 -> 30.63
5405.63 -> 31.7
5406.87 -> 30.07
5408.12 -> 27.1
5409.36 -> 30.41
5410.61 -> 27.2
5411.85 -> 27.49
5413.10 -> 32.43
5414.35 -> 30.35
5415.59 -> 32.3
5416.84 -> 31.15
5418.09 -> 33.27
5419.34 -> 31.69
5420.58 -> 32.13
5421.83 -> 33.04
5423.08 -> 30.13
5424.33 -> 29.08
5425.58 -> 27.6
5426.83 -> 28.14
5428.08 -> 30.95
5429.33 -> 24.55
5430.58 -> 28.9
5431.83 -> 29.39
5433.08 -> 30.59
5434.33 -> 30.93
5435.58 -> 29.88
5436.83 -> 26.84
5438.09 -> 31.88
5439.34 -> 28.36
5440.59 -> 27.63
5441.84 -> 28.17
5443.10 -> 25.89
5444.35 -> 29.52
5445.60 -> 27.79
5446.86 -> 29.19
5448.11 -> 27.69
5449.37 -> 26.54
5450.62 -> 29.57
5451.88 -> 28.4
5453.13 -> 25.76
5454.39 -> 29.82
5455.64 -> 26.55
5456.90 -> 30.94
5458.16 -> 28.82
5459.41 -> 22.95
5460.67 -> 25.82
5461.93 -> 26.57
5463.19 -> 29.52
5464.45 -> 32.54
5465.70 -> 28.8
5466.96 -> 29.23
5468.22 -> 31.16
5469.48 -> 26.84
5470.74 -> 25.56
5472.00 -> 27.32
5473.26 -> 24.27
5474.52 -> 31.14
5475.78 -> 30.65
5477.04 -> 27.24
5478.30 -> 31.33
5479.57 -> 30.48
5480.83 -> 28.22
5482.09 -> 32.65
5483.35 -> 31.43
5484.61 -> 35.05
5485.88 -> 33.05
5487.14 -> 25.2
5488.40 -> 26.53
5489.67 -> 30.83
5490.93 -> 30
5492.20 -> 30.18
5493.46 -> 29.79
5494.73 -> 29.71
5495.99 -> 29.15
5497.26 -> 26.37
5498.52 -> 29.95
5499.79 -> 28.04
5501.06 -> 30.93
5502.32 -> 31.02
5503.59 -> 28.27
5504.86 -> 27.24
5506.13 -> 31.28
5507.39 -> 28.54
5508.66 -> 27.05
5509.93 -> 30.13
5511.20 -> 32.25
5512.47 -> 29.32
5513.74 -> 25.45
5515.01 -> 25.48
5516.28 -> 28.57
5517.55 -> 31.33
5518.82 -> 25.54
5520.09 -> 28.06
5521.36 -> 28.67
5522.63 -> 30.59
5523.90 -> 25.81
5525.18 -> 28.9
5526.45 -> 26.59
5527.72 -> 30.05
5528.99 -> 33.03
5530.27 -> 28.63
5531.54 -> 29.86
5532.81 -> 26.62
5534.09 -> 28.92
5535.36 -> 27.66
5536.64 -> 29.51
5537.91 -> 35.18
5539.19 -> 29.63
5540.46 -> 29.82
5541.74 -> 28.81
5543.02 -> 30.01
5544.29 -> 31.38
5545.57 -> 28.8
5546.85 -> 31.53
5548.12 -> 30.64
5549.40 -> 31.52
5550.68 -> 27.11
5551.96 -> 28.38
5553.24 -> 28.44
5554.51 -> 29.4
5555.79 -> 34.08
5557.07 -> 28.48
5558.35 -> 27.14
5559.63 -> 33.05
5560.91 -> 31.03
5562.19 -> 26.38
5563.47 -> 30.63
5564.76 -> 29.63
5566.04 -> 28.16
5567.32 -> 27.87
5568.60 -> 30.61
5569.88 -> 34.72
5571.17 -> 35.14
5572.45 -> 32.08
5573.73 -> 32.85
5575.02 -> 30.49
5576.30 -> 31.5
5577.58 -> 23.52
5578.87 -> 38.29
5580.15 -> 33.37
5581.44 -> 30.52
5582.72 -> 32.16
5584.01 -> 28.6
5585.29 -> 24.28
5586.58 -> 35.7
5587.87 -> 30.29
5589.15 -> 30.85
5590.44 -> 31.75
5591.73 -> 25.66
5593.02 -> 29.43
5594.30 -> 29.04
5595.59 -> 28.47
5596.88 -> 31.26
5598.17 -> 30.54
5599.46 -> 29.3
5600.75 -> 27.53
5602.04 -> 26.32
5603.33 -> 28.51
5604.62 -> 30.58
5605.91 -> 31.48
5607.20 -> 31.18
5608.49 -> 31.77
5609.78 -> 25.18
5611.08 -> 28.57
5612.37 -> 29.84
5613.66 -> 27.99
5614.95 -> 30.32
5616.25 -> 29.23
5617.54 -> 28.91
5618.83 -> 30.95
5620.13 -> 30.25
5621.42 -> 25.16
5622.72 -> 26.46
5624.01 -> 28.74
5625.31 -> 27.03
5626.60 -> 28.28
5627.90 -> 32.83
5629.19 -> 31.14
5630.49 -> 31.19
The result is 29.1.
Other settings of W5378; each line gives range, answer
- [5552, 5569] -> 29.6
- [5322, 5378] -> 29.4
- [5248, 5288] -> 29.6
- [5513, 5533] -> 28.4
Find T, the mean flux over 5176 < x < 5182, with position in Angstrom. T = 28.4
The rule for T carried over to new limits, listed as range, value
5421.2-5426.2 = 29.9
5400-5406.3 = 29.6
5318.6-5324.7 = 28.6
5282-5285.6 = 31.4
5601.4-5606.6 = 29.3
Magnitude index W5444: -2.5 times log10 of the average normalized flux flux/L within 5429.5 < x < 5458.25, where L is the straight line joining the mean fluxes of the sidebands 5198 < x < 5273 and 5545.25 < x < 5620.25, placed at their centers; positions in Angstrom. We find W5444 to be 0.08 mag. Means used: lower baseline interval 31.9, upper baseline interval 30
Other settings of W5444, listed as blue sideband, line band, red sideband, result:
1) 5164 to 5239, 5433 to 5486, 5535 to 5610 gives 0.062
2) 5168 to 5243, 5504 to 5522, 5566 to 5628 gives 0.064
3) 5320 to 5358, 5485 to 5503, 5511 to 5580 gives 0.008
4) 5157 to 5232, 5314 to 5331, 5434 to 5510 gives 0.054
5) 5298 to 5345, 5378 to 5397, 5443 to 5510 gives 0.020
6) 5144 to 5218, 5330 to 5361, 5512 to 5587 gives 0.068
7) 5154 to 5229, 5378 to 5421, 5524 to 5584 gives 0.056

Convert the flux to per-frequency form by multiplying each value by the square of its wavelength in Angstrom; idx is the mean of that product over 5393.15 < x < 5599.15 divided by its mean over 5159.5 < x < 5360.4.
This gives 1.07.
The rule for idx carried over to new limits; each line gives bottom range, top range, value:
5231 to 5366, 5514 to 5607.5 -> 1.12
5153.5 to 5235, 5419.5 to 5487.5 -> 1.02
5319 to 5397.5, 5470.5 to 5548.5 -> 1.06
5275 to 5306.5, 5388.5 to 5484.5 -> 1.06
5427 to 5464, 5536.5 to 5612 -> 1.12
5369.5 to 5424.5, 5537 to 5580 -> 1.10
